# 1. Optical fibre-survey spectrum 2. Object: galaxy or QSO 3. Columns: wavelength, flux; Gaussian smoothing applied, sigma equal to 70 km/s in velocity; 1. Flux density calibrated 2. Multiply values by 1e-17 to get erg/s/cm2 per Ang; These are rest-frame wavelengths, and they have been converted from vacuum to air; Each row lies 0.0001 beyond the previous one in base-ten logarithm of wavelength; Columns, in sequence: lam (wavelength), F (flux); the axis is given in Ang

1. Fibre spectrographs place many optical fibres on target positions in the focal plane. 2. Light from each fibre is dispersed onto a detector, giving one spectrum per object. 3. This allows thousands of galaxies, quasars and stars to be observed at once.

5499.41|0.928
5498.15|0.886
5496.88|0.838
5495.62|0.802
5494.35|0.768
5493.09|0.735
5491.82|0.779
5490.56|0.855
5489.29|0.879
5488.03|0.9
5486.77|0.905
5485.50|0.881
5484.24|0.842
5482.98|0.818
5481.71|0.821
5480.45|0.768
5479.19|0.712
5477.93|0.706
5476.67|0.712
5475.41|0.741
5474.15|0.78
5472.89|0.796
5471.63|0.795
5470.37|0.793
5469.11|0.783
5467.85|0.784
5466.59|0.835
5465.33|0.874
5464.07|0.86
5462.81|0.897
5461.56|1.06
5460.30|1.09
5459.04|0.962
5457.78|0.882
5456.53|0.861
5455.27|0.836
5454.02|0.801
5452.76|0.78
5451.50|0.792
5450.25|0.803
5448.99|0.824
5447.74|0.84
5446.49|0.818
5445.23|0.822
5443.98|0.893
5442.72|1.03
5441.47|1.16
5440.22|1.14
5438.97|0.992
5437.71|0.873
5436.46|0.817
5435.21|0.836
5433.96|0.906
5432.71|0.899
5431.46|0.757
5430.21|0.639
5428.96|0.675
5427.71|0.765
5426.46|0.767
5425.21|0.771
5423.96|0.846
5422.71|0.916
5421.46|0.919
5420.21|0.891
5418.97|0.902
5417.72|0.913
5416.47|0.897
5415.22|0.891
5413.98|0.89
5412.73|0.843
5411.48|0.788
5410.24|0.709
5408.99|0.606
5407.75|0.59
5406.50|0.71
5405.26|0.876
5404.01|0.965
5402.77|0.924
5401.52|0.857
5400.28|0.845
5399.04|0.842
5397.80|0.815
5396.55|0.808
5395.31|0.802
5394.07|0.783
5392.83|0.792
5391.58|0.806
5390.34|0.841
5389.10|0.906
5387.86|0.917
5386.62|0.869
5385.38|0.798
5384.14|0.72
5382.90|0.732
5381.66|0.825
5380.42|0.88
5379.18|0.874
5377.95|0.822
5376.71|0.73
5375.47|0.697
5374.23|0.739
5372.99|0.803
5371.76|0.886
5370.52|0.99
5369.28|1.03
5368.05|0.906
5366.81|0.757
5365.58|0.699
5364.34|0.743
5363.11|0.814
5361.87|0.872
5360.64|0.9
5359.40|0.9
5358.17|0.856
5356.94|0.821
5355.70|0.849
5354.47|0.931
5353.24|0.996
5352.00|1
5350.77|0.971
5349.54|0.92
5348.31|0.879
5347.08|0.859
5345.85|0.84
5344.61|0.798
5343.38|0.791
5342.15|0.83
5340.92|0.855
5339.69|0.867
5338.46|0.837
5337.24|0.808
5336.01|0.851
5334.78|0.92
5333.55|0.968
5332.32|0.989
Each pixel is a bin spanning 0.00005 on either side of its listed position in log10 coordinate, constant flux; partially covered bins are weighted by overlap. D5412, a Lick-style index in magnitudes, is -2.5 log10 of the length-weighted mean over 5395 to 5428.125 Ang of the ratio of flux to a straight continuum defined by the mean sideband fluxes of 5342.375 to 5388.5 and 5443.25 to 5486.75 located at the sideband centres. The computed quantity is 0.02 mag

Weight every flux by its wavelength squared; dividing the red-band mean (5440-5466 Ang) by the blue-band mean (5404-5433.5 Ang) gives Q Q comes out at 1.13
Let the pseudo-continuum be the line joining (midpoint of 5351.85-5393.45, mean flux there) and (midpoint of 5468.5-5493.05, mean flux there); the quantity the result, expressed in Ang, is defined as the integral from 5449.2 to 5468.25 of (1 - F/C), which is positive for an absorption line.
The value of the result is -1.5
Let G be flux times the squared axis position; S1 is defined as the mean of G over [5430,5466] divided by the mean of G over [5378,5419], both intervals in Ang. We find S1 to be 1.10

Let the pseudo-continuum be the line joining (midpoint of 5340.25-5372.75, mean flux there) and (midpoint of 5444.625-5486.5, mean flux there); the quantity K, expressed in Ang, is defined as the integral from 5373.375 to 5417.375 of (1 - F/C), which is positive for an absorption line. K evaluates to 2.3 Ang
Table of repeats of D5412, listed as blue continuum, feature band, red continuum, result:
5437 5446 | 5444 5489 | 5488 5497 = 0.079 mag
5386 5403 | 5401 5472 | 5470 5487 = -0.051 mag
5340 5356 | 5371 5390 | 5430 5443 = 0.106 mag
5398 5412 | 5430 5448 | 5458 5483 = -0.114 mag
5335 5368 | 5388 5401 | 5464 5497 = 0.015 mag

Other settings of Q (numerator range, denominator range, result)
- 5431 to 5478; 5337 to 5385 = 1.06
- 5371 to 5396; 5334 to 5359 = 0.94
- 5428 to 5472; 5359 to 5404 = 1.07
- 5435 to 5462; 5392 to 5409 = 1.14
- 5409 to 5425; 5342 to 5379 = 1.02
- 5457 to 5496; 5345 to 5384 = 1.02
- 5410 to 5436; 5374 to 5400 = 1.04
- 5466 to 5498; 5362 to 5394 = 1.01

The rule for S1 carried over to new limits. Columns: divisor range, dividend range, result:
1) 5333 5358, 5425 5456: 1.00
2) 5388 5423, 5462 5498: 1.00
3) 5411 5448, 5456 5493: 0.98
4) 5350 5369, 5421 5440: 0.98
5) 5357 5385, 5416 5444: 1.09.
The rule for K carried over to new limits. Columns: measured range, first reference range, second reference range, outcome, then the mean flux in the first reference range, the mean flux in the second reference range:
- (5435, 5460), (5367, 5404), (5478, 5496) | -2.05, 0.837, 0.816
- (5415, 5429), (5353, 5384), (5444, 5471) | -0.03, 0.838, 0.858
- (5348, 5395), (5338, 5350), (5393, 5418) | -0.86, 0.846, 0.816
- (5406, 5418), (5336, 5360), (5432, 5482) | 1.17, 0.874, 0.859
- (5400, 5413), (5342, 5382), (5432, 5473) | 1.19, 0.855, 0.884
